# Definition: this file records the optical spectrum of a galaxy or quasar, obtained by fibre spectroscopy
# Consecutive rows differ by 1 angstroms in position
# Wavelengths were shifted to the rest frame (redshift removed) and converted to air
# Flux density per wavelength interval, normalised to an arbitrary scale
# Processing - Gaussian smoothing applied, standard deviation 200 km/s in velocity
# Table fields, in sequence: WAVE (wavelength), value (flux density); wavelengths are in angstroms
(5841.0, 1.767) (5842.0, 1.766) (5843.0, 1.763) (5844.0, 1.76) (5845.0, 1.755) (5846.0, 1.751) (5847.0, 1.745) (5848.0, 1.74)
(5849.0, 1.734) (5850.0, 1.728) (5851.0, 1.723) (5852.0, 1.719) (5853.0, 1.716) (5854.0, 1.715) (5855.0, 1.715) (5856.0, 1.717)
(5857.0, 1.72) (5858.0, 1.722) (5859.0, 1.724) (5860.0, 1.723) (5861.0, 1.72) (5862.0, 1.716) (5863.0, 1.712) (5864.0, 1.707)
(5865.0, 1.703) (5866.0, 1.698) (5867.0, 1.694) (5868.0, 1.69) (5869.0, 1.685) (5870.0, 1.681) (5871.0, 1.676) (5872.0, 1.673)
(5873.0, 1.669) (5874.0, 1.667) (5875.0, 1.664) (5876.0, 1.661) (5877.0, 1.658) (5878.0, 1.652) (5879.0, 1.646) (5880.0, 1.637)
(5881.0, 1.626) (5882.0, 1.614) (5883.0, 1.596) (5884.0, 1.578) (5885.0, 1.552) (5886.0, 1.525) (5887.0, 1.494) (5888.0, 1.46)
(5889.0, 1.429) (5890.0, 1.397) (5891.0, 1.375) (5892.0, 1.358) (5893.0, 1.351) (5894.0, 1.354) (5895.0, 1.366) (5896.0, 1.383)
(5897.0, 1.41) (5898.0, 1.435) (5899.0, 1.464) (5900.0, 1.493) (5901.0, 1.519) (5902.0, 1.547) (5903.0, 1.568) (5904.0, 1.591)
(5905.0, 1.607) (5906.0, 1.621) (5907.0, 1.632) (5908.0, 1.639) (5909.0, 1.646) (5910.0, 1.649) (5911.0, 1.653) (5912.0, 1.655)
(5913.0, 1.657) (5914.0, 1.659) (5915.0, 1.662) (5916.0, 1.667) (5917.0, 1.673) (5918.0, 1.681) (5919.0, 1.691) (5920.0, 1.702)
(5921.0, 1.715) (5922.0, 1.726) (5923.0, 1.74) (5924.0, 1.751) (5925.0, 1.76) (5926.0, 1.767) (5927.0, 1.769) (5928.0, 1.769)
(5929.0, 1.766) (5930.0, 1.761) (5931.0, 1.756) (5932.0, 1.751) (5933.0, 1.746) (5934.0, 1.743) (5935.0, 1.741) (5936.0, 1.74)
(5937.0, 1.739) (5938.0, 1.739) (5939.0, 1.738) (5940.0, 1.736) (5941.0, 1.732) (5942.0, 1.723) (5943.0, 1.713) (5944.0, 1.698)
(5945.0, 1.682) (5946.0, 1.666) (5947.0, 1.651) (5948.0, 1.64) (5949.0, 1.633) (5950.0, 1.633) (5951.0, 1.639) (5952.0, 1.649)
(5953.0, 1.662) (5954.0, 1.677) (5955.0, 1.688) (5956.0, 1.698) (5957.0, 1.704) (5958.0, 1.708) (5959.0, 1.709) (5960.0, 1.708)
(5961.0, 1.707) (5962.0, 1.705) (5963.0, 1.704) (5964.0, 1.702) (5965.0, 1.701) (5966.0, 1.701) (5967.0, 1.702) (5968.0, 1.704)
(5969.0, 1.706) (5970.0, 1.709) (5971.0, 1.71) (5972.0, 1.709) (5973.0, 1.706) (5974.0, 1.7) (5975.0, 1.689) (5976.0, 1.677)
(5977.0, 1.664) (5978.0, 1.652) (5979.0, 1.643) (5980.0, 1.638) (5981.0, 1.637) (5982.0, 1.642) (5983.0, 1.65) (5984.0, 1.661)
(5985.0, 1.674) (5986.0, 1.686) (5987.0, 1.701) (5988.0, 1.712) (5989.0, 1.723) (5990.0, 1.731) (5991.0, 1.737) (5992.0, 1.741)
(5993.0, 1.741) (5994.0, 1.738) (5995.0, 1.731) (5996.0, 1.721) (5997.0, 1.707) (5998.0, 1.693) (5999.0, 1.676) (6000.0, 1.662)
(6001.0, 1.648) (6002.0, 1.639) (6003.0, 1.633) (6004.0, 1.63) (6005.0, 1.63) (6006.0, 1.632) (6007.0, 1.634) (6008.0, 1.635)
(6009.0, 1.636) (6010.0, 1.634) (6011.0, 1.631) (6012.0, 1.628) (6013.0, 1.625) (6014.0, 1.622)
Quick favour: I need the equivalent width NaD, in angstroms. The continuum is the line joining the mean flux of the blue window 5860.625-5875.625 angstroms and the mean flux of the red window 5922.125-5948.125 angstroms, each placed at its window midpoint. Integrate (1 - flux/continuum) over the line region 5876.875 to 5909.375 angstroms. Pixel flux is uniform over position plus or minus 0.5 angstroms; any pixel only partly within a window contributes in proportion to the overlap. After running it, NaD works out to 3.5 angstroms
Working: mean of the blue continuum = 1.69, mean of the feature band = 1.52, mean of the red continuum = 1.73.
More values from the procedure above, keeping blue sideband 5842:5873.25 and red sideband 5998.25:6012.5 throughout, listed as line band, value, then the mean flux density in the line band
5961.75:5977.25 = -0.4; 1.7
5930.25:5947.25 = -0.5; 1.72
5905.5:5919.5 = 0.3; 1.66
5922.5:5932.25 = -0.5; 1.76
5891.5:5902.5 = 1.8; 1.43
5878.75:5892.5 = 1.5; 1.52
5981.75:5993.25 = -0.4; 1.7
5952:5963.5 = -0.2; 1.7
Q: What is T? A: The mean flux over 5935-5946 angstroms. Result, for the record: 1.72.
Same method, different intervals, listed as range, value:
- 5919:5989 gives 1.7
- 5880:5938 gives 1.61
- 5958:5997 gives 1.7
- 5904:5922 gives 1.66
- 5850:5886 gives 1.68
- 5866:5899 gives 1.55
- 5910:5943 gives 1.72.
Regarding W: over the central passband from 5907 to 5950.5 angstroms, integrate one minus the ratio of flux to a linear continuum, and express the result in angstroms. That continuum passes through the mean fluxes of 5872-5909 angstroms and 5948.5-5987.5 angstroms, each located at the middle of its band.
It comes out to -2.6 angstroms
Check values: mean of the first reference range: 1.54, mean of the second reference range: 1.68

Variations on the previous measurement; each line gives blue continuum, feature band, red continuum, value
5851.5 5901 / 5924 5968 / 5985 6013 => -1.83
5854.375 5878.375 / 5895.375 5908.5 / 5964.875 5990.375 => 1.25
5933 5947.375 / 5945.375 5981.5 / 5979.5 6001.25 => 0.54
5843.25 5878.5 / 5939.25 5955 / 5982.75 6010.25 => 0.12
